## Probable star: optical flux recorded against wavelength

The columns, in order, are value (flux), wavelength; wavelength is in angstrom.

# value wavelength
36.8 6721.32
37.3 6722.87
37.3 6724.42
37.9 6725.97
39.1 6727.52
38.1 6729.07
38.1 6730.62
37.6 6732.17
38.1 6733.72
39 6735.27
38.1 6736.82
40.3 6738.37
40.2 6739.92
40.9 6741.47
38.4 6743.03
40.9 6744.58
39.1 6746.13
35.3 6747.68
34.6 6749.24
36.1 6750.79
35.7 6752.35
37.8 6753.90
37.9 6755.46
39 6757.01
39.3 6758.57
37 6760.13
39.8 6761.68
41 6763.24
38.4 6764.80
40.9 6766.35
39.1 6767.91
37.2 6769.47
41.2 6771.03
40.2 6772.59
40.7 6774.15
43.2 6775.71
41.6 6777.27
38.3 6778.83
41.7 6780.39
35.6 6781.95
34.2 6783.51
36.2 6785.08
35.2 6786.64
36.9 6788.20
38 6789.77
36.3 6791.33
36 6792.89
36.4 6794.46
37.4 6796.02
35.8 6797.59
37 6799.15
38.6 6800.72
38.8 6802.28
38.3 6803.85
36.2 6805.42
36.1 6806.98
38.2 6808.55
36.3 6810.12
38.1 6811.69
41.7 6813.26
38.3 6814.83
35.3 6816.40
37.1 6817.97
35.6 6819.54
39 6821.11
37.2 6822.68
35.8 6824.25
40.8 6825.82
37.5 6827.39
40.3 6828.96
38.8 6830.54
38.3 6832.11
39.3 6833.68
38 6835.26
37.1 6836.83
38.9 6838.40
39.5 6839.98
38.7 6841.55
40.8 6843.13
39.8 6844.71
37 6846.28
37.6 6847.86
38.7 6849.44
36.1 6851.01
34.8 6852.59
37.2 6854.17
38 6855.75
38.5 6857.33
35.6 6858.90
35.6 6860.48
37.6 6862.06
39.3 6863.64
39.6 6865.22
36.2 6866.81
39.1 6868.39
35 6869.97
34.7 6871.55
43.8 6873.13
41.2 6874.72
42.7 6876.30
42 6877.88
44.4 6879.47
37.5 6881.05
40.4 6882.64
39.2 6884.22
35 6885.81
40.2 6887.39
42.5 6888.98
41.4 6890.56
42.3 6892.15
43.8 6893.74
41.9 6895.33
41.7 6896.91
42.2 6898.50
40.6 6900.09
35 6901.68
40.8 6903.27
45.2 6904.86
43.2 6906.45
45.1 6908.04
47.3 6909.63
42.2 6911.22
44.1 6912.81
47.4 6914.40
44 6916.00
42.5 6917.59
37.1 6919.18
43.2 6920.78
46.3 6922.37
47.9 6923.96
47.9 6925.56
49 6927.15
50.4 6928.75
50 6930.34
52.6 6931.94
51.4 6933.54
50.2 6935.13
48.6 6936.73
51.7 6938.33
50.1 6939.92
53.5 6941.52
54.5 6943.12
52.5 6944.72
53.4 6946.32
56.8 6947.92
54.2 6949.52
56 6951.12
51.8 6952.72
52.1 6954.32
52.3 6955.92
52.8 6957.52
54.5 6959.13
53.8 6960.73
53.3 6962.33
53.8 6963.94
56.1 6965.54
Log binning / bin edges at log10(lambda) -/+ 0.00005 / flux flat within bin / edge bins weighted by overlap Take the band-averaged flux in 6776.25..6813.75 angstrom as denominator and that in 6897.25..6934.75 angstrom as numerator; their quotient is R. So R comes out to 1.20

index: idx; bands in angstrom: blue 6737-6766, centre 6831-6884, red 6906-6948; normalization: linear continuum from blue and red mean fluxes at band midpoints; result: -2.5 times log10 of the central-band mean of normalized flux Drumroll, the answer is 0.15 mag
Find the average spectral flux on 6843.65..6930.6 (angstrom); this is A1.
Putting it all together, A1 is 41.1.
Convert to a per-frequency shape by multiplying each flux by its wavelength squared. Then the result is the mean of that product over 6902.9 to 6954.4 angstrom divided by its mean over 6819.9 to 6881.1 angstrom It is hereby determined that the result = 1.29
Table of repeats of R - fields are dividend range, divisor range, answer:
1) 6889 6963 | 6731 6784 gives 1.23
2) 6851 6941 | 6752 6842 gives 1.11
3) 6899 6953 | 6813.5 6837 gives 1.26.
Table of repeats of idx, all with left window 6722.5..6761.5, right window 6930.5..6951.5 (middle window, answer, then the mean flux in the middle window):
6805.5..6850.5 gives 0.16 mag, 38.2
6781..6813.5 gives 0.14 mag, 37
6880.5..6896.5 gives 0.20 mag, 40.5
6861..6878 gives 0.21 mag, 39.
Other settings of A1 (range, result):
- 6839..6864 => 37.8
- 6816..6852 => 38.2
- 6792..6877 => 37.9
